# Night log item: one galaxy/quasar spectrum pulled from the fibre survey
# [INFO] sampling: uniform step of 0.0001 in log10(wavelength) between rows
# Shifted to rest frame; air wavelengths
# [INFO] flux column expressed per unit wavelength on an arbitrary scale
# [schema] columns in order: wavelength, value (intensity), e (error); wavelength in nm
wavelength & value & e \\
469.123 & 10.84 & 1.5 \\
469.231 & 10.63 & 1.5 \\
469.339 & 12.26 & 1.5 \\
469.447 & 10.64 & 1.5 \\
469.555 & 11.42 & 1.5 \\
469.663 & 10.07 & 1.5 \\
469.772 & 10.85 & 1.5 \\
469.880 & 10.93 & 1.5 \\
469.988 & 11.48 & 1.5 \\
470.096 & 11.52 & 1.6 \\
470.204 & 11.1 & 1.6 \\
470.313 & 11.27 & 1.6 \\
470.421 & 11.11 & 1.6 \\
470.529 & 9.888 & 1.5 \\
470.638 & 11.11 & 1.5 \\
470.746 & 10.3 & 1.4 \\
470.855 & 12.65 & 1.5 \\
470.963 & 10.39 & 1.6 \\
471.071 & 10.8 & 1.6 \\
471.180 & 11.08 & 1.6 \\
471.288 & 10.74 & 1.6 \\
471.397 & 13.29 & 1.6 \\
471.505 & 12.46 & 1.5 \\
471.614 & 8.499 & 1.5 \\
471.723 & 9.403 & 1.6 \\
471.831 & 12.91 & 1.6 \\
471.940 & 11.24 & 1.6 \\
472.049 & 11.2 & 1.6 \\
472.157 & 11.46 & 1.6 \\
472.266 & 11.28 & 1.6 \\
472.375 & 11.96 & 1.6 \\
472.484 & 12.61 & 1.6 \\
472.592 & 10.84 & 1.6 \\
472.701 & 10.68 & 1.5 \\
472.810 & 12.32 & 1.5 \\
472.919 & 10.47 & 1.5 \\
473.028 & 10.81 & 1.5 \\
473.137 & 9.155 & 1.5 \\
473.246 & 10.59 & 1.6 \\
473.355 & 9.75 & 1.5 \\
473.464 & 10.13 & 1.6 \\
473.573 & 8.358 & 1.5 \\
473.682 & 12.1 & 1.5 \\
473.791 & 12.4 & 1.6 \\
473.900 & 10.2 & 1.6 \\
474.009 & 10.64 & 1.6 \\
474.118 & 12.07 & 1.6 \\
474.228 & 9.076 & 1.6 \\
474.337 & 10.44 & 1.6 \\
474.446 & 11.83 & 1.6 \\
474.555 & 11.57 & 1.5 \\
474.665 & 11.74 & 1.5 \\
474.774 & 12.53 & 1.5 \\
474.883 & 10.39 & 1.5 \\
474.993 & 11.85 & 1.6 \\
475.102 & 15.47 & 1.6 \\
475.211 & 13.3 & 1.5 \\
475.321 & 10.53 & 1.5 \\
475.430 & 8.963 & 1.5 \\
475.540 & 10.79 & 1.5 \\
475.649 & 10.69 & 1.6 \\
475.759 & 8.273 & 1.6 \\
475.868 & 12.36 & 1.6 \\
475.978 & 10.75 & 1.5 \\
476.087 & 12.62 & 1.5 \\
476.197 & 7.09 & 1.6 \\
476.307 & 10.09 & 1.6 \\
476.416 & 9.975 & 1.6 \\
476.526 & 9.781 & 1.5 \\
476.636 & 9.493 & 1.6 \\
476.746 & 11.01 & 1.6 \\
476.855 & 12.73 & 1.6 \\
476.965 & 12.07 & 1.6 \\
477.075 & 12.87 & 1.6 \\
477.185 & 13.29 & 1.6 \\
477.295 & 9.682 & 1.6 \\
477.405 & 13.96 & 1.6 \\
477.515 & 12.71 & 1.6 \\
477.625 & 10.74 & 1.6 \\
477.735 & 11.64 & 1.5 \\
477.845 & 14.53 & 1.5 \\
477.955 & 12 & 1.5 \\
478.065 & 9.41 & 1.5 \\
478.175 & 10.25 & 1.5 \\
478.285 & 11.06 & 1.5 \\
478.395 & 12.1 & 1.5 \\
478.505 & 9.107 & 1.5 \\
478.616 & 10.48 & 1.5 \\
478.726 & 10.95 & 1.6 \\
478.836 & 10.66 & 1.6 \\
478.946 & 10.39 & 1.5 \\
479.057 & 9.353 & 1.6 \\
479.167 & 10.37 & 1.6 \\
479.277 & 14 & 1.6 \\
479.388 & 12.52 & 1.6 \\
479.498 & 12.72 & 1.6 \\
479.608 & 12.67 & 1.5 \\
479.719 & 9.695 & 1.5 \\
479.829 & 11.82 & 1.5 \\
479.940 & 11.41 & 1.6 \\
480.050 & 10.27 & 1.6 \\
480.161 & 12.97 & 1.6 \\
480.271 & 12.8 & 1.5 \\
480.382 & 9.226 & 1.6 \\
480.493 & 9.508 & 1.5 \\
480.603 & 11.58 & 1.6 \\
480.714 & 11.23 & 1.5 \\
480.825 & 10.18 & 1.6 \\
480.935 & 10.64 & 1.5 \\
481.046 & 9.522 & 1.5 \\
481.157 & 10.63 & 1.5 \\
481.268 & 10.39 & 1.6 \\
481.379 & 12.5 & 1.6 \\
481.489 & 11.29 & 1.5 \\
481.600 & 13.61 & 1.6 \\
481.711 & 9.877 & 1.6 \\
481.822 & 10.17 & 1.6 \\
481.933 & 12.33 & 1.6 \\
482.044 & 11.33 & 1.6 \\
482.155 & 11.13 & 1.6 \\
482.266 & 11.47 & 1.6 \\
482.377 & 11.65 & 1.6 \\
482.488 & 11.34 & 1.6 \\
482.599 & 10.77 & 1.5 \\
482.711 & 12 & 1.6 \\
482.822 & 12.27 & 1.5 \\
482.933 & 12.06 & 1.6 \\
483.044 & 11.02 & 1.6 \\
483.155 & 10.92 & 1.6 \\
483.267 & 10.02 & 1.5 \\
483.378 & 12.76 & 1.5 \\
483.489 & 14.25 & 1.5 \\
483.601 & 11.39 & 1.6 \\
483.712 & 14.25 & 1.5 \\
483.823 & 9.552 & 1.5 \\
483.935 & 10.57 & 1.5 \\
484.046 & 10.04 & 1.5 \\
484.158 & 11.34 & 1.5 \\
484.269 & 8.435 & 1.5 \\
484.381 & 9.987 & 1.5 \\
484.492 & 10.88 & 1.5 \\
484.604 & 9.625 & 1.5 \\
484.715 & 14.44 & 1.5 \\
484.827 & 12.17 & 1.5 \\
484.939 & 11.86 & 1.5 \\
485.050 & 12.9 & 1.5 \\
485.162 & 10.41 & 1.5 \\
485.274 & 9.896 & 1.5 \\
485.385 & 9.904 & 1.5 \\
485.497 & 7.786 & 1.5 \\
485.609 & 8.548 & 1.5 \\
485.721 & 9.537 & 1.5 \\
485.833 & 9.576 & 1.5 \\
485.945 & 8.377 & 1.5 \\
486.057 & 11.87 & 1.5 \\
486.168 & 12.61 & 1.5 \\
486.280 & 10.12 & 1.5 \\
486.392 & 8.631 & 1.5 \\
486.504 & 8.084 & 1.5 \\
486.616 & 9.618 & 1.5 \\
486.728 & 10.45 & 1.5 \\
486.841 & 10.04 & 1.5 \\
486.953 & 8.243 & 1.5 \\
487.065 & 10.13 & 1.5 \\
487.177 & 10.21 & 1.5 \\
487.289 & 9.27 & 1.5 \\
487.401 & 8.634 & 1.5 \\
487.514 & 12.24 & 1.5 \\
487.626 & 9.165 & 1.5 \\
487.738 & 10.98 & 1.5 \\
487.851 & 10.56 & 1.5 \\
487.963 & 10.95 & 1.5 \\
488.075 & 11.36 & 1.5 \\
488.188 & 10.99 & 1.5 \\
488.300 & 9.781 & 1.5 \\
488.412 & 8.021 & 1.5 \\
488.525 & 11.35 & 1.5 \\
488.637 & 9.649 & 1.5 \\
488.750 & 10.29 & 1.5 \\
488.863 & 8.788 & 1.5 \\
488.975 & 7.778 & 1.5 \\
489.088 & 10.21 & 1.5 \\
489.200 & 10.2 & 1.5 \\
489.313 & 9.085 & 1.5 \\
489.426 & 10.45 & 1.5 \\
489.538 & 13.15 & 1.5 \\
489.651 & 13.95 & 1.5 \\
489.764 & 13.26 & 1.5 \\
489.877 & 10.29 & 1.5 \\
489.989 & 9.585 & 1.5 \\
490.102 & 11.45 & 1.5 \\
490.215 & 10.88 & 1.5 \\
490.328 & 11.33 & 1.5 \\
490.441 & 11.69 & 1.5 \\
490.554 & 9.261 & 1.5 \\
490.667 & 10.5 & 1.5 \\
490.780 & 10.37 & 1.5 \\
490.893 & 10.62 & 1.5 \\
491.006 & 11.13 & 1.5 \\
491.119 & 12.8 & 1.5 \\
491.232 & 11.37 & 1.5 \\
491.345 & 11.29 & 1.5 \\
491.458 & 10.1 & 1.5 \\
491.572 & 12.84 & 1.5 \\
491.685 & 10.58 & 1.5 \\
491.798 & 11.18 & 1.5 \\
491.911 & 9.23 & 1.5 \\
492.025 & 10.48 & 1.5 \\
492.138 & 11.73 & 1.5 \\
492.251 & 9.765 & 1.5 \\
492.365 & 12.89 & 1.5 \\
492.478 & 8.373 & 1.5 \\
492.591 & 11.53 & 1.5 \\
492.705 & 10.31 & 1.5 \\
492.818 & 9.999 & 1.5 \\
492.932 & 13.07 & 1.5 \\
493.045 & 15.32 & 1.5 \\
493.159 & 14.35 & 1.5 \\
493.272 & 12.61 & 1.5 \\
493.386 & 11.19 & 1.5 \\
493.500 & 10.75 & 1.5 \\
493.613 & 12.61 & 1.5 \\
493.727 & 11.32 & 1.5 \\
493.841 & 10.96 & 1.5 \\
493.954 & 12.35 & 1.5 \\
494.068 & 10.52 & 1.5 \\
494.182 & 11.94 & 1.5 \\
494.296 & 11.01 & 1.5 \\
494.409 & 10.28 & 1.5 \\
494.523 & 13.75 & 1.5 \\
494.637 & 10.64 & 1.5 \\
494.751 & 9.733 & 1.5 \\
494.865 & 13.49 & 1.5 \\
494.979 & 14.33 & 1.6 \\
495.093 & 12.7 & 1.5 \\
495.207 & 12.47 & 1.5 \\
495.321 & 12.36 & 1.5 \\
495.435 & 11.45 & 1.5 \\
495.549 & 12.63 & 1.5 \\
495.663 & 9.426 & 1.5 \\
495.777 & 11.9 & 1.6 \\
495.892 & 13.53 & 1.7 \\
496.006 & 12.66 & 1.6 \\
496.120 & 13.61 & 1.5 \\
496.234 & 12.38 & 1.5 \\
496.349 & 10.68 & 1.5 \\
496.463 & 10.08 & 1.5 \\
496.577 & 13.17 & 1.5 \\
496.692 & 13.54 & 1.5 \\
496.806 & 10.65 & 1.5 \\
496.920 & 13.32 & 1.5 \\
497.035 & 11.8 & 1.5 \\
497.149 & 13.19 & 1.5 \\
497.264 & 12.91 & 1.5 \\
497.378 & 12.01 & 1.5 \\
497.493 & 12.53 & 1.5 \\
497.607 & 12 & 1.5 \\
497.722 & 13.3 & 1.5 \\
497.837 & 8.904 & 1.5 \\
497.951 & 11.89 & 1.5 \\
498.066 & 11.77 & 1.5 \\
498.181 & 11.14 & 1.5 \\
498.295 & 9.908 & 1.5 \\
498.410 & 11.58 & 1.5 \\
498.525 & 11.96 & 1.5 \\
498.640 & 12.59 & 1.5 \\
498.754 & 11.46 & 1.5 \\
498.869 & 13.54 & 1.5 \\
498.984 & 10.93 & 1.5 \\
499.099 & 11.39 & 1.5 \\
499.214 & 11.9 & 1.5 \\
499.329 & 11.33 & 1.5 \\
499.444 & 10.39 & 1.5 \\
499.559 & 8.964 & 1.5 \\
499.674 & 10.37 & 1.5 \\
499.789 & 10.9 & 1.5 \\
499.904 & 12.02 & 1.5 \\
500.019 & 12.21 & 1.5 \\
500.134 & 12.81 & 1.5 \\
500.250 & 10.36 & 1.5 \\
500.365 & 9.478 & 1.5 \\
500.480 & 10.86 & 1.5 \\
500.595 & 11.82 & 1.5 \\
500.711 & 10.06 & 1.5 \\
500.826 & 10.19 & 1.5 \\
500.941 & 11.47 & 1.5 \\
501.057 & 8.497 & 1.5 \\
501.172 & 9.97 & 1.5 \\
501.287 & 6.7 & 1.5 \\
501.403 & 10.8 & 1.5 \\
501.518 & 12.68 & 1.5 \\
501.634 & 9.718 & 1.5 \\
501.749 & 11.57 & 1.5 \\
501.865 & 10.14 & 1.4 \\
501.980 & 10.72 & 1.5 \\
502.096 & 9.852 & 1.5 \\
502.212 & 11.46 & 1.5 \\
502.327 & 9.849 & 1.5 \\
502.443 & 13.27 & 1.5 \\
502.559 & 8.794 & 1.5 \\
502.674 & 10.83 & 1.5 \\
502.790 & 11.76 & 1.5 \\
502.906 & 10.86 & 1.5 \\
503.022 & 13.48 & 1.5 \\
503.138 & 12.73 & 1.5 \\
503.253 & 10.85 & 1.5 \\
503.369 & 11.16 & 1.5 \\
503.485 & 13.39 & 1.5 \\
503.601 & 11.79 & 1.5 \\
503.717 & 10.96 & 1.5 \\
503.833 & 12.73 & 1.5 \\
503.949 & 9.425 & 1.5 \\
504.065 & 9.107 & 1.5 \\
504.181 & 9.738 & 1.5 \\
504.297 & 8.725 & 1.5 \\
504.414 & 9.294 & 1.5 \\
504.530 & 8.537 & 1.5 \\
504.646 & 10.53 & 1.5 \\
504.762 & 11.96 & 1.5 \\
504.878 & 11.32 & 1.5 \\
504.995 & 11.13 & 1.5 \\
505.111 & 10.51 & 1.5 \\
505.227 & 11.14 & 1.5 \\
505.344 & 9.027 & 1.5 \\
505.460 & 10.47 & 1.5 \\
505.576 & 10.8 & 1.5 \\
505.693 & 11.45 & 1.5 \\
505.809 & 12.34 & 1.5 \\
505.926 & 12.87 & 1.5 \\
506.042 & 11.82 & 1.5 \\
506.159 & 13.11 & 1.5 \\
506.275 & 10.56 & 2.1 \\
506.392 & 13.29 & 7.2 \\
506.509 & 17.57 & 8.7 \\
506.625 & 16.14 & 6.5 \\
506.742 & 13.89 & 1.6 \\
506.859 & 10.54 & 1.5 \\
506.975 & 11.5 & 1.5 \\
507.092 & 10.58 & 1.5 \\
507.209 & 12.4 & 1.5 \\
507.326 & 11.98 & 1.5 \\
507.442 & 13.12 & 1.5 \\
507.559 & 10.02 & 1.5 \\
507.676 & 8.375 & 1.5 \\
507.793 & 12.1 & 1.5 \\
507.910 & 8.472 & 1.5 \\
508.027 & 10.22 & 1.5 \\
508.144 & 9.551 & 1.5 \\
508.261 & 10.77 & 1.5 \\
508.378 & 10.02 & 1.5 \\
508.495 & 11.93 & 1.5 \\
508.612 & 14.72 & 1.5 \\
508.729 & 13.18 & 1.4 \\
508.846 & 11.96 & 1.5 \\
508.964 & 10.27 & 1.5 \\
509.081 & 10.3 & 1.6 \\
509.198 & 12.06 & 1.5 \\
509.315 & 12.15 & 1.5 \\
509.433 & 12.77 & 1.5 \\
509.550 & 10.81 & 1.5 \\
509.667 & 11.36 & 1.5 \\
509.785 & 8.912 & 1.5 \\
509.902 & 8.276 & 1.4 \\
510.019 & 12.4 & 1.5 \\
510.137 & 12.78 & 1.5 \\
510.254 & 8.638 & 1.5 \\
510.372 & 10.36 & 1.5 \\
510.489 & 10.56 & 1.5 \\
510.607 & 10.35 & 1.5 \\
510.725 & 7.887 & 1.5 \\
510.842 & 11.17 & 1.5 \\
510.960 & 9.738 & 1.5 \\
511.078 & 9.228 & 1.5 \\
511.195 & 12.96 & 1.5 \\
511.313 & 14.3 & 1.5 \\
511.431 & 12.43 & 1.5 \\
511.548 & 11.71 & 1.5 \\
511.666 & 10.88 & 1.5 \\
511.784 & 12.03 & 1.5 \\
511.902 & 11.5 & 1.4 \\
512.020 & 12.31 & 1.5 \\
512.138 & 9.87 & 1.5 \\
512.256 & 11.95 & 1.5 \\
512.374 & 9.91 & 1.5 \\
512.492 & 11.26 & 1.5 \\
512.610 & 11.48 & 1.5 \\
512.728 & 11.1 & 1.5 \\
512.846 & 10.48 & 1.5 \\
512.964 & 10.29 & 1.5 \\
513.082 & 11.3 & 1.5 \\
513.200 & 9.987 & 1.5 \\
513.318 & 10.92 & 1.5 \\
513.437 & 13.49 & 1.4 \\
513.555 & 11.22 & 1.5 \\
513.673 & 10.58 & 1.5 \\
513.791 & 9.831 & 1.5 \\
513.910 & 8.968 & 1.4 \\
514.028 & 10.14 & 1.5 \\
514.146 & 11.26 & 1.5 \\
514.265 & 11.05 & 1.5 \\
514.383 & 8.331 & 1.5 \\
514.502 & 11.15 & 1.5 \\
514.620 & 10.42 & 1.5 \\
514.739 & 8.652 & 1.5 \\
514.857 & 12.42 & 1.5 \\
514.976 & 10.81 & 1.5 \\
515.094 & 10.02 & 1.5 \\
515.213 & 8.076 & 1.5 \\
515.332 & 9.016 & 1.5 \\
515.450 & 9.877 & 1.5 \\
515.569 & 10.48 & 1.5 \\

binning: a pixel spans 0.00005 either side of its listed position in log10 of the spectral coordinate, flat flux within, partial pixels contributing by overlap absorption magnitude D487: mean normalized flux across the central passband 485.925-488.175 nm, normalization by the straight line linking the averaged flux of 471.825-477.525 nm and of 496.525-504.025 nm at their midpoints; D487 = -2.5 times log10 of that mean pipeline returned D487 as 0.11 mag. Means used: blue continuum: 11.1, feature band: 10.1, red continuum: 11.3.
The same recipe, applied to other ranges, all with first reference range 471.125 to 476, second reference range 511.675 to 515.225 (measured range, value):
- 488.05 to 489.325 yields 0.12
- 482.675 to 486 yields 0.01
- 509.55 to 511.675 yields 0.00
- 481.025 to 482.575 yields -0.02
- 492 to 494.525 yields -0.06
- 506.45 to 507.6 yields -0.19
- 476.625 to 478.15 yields -0.08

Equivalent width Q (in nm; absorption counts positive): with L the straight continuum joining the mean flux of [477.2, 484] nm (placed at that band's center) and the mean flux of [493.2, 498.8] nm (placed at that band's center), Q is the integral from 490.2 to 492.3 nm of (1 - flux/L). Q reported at 0.15 nm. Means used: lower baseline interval 11.3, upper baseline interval 11.9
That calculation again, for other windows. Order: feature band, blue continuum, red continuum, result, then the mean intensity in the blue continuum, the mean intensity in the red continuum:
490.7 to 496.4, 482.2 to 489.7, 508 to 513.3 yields -0.49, 10.6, 11.1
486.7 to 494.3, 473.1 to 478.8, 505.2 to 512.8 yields 0.23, 11.1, 11.4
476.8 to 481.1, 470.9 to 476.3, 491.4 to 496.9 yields -0.06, 11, 11.7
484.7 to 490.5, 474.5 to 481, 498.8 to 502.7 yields 0.35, 11.2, 10.8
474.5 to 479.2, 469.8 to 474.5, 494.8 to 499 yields 0.02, 11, 12.1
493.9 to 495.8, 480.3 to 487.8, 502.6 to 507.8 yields -0.13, 10.7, 11.5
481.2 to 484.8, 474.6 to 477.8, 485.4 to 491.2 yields -0.22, 11.3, 10.3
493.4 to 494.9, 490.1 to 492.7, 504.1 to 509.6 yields -0.06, 10.9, 11.4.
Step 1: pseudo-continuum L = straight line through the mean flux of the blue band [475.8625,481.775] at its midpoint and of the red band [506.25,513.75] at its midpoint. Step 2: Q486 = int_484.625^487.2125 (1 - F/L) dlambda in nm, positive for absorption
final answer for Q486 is 0.23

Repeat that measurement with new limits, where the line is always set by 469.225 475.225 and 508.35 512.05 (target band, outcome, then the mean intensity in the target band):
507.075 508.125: 0.04 nm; 10.8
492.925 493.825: -0.11 nm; 12.5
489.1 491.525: 0.03 nm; 11.1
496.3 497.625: -0.11 nm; 12.2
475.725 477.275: 0.04 nm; 10.9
